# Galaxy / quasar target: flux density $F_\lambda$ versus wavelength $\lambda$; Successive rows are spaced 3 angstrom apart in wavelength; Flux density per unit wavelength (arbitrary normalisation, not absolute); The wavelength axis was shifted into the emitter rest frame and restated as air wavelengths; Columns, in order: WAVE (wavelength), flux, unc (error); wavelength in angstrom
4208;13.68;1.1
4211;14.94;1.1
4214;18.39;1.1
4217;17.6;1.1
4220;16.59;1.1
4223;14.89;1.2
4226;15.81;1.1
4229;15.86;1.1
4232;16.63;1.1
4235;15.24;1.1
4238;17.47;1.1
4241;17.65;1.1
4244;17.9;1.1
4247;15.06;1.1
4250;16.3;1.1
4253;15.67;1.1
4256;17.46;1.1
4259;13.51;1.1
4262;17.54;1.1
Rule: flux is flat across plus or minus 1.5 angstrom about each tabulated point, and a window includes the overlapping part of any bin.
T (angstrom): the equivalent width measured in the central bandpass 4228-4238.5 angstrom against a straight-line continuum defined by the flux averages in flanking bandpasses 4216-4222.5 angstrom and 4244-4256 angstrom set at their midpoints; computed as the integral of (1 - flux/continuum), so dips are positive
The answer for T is 0.2 angstrom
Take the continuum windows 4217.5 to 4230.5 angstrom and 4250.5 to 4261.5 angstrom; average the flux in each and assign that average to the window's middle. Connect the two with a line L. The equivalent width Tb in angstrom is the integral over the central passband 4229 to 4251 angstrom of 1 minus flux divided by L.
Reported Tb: -1.0 angstrom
